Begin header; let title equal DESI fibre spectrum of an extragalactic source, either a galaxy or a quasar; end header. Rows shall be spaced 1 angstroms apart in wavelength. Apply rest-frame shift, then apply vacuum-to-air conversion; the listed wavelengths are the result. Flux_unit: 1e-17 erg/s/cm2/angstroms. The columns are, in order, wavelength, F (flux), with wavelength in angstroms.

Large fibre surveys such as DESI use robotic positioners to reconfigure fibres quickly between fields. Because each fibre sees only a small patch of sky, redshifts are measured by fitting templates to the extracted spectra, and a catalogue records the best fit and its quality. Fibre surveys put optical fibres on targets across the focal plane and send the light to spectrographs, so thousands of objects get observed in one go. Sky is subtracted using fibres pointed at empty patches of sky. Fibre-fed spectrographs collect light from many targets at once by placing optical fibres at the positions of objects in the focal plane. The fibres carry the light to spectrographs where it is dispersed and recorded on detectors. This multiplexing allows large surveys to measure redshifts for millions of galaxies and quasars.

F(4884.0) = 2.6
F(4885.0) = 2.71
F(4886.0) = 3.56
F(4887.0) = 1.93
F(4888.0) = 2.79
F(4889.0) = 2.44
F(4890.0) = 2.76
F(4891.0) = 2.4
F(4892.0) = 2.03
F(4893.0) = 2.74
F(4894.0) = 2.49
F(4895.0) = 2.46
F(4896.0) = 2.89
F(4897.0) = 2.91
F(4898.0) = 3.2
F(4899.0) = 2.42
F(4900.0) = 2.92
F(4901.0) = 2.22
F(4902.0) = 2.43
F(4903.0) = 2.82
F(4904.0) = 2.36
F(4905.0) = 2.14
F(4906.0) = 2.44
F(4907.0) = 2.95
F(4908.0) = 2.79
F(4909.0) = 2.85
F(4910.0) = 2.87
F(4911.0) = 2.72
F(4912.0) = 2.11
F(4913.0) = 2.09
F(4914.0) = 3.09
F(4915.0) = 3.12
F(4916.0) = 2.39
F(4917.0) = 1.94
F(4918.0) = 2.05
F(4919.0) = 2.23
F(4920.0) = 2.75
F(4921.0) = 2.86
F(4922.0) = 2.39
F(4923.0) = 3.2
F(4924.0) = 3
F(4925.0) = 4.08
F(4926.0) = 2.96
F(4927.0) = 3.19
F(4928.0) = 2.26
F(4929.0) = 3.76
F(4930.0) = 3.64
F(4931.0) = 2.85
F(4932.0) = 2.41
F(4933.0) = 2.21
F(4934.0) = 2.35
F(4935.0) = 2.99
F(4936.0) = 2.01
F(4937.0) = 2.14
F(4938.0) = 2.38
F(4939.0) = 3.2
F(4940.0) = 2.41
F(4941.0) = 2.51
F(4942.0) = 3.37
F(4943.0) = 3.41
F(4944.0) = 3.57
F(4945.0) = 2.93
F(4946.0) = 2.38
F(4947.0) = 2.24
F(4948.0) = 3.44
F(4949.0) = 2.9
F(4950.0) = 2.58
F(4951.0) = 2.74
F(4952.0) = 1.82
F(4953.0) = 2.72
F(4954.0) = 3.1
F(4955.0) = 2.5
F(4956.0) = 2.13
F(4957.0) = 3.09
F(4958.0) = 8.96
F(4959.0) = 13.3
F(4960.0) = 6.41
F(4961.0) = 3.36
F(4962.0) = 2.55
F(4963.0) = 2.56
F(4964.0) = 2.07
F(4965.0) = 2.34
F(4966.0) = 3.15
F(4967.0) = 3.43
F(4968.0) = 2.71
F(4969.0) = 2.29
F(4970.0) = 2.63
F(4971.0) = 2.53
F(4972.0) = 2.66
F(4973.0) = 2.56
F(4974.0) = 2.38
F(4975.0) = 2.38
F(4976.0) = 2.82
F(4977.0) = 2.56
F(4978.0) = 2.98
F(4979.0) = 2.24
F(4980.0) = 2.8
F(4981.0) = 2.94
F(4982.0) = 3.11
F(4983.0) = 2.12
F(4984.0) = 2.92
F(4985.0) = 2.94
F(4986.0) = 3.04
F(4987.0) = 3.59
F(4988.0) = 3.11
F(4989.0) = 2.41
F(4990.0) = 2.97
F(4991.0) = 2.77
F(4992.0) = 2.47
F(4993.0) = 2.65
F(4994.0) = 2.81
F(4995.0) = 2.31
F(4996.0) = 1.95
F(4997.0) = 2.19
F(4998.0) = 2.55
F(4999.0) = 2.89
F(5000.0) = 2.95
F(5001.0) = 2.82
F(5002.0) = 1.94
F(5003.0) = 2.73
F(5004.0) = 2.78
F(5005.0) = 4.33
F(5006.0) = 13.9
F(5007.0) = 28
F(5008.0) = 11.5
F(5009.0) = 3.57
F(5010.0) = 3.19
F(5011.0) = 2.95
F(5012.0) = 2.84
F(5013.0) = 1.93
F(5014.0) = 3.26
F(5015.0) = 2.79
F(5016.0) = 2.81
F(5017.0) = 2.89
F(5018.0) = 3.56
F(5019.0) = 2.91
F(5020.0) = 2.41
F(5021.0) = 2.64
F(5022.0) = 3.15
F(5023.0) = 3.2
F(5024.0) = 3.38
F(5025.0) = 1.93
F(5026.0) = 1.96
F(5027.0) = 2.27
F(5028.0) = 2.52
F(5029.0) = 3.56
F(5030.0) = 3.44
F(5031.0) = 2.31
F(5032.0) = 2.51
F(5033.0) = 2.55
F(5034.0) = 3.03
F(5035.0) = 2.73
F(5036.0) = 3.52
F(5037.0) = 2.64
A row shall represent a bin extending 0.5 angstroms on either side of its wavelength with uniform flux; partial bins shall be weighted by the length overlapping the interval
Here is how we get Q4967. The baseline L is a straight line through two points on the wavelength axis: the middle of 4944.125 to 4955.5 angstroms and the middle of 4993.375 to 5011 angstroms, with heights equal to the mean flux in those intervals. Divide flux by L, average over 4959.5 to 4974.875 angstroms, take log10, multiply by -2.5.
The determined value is 0.213 mag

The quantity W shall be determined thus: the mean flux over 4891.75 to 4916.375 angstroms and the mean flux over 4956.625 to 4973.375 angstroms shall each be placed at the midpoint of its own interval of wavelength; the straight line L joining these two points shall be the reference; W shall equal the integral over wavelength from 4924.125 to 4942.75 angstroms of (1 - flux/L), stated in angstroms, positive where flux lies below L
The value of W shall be 2.38 angstroms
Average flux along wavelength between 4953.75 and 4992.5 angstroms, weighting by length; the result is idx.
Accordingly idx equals 3.25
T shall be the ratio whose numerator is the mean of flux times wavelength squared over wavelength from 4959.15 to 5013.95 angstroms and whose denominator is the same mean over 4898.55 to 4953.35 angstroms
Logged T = 1.40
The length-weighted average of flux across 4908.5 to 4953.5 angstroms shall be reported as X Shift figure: 2.74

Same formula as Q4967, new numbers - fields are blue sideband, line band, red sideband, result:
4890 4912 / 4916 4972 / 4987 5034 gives -0.012 mag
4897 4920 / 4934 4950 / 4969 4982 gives -0.071 mag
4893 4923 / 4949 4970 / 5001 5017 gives 0.147 mag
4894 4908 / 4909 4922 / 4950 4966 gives 0.168 mag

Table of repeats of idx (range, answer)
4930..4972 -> 3.19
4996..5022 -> 4.57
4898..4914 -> 2.58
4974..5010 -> 4.02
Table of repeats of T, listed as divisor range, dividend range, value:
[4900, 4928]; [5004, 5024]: 2.05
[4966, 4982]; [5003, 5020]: 2.12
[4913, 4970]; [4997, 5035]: 1.33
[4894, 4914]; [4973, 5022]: 1.47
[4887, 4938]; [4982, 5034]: 1.43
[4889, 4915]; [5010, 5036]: 1.13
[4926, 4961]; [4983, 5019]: 1.25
